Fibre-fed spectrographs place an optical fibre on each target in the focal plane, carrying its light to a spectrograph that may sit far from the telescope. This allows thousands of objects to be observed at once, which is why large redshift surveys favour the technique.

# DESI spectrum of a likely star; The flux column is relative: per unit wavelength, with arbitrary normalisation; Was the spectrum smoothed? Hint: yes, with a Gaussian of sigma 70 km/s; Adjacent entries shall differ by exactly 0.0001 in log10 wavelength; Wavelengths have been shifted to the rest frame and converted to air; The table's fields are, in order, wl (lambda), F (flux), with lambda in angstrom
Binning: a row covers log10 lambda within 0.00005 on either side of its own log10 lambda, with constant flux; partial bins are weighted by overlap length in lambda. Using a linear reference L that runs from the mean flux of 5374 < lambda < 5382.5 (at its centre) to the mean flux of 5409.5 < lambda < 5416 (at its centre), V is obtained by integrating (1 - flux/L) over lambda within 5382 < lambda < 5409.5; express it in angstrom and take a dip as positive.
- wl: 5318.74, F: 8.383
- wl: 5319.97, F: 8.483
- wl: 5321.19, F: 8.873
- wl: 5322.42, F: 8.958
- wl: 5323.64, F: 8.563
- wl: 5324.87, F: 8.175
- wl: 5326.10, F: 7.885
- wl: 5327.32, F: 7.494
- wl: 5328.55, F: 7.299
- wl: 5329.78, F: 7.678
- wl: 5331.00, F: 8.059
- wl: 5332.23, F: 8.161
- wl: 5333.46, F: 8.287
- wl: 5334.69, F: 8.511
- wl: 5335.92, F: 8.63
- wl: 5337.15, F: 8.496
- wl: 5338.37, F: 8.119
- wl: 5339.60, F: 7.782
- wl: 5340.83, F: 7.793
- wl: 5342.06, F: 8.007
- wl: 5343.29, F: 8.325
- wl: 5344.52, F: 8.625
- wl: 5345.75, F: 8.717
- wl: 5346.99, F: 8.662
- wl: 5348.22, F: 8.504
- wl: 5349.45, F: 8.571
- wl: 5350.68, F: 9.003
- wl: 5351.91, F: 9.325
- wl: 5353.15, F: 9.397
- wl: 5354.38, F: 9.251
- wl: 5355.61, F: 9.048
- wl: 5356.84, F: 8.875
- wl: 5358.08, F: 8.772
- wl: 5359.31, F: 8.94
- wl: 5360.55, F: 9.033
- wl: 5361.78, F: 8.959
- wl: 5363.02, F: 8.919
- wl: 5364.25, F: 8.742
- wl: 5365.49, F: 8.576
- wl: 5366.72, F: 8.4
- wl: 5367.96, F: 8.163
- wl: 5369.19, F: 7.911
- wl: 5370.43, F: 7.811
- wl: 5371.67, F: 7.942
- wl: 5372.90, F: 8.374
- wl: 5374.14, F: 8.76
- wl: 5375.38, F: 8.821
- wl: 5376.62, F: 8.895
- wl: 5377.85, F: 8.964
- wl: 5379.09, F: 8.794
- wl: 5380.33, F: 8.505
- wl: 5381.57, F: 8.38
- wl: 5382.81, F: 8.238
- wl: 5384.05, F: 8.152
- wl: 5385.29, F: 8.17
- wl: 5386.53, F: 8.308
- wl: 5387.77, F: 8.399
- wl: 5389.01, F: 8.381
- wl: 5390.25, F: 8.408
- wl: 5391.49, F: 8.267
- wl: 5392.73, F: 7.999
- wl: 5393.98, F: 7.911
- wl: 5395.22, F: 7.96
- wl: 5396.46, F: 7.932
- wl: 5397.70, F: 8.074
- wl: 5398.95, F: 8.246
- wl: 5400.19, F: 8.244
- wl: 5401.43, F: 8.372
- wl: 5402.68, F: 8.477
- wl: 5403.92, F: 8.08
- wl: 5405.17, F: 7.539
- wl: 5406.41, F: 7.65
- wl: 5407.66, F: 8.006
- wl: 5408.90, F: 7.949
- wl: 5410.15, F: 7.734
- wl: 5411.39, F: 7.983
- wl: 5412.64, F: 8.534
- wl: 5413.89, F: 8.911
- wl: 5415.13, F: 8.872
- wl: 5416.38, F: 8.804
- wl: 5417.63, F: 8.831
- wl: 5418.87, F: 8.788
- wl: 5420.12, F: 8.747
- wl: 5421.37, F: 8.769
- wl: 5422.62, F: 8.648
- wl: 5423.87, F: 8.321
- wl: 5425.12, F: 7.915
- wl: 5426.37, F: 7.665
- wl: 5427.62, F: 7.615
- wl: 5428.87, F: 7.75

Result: 1.4 angstrom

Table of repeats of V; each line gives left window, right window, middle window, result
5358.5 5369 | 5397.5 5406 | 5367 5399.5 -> 0.4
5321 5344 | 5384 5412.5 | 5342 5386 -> -2.7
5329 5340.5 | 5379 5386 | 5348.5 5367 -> -1.5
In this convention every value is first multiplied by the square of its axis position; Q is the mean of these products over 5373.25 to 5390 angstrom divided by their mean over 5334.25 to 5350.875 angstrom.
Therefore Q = 1.0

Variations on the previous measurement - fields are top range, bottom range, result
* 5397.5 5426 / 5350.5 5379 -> 0.97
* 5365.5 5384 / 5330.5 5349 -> 1.03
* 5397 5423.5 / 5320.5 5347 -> 1.04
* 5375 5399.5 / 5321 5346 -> 1.04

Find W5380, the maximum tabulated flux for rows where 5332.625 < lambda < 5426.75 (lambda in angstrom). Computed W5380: 9.397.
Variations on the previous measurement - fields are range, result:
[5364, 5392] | 8.964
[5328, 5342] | 8.63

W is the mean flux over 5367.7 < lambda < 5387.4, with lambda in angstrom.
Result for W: 8.39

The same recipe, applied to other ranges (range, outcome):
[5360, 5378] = 8.54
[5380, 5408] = 8.16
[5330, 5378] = 8.56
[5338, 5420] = 8.44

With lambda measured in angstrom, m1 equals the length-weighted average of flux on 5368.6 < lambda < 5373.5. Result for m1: 8.01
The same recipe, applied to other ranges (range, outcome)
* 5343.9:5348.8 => 8.62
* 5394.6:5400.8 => 8.09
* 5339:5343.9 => 7.98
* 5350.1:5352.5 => 9.17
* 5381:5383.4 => 8.31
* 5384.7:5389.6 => 8.32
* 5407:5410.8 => 7.9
